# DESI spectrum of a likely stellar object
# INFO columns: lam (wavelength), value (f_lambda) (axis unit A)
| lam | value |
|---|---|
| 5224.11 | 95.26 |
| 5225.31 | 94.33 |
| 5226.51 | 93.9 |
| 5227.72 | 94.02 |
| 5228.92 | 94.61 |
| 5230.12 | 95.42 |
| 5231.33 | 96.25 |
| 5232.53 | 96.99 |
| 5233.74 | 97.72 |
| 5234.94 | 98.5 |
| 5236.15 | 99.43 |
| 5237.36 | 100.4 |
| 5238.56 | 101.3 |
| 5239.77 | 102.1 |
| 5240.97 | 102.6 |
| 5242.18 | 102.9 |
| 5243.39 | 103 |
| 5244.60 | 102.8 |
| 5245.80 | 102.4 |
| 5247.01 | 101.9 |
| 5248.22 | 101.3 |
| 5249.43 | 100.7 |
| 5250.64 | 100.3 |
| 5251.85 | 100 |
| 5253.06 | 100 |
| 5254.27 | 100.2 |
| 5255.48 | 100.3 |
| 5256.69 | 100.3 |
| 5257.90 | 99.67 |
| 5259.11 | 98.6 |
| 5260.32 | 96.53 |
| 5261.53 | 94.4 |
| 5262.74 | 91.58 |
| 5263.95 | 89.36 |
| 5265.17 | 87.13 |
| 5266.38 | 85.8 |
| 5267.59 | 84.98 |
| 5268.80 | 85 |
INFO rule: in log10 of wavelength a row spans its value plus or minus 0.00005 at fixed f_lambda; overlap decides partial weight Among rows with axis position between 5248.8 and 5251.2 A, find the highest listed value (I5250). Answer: 100.7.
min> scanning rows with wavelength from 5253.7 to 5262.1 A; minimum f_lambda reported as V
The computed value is 94.4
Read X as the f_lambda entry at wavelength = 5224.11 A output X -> 95.26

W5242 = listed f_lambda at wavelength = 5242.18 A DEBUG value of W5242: 102.9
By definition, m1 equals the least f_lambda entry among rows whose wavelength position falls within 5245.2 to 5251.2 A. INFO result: 100.3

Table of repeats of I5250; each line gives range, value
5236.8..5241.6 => 102.6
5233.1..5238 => 100.4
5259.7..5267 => 96.53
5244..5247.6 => 102.8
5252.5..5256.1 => 100.3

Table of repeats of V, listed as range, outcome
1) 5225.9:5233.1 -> 93.9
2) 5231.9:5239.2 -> 96.99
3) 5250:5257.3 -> 100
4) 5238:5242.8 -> 101.3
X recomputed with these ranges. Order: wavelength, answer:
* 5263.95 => 89.36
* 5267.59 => 84.98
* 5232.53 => 96.99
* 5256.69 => 100.3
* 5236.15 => 99.43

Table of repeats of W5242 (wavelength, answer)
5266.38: 85.8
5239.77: 102.1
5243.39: 103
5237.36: 100.4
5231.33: 96.25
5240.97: 102.6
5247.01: 101.9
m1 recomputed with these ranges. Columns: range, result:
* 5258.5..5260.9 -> 96.53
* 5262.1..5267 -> 85.8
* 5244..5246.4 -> 102.4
